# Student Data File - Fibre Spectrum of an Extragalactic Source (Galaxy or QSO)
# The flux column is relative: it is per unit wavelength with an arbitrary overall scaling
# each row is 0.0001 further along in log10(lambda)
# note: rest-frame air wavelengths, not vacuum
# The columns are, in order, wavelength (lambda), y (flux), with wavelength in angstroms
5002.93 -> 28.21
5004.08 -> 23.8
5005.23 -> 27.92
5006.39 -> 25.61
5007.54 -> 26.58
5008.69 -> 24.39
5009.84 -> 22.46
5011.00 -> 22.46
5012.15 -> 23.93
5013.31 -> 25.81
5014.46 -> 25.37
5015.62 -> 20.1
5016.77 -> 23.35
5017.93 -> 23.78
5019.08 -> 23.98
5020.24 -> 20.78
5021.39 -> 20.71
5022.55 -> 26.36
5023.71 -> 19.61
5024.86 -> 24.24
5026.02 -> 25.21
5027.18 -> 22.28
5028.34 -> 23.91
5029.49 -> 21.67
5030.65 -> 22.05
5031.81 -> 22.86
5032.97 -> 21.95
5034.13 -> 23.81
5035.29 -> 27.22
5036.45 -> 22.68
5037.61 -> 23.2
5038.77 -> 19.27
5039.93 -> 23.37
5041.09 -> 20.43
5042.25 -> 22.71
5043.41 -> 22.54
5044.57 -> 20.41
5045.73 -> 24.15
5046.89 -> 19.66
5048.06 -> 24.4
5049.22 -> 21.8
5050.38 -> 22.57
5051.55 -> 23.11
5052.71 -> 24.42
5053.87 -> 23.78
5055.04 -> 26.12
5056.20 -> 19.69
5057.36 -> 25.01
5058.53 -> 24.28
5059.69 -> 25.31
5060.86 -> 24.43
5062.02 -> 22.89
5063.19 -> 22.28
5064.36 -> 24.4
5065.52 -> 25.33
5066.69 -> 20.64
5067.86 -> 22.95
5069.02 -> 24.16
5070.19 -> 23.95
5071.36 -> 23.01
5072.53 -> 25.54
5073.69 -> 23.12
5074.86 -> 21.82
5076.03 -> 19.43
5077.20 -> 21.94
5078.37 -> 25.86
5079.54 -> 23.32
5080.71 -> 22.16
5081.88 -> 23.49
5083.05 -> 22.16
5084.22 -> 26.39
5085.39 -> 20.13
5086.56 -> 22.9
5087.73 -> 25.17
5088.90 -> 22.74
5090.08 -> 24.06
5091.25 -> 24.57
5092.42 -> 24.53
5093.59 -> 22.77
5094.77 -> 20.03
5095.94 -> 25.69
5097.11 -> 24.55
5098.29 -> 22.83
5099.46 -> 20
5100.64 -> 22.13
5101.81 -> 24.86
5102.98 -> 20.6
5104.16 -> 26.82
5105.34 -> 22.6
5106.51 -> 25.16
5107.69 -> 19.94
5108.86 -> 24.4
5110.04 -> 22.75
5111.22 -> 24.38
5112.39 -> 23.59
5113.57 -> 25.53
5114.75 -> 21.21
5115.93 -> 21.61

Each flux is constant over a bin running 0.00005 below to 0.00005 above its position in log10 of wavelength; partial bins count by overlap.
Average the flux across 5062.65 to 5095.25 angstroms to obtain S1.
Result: 23.2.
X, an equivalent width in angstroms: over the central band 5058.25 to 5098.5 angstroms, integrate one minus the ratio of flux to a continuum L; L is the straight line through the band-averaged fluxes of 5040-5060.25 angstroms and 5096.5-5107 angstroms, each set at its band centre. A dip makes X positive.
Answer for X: -0.4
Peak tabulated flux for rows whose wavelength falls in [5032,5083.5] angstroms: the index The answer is 27.22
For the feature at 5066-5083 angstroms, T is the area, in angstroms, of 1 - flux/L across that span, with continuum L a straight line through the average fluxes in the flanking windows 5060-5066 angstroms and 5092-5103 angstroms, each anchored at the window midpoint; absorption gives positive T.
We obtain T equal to 0.4 angstroms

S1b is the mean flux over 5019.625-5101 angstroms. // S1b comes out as 23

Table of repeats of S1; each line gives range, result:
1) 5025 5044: 22.9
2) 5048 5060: 23.6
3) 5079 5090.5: 23.2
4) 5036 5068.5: 22.9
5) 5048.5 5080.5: 23.4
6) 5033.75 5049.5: 22.5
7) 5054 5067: 23.7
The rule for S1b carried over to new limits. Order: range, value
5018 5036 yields 23.1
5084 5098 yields 23.5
